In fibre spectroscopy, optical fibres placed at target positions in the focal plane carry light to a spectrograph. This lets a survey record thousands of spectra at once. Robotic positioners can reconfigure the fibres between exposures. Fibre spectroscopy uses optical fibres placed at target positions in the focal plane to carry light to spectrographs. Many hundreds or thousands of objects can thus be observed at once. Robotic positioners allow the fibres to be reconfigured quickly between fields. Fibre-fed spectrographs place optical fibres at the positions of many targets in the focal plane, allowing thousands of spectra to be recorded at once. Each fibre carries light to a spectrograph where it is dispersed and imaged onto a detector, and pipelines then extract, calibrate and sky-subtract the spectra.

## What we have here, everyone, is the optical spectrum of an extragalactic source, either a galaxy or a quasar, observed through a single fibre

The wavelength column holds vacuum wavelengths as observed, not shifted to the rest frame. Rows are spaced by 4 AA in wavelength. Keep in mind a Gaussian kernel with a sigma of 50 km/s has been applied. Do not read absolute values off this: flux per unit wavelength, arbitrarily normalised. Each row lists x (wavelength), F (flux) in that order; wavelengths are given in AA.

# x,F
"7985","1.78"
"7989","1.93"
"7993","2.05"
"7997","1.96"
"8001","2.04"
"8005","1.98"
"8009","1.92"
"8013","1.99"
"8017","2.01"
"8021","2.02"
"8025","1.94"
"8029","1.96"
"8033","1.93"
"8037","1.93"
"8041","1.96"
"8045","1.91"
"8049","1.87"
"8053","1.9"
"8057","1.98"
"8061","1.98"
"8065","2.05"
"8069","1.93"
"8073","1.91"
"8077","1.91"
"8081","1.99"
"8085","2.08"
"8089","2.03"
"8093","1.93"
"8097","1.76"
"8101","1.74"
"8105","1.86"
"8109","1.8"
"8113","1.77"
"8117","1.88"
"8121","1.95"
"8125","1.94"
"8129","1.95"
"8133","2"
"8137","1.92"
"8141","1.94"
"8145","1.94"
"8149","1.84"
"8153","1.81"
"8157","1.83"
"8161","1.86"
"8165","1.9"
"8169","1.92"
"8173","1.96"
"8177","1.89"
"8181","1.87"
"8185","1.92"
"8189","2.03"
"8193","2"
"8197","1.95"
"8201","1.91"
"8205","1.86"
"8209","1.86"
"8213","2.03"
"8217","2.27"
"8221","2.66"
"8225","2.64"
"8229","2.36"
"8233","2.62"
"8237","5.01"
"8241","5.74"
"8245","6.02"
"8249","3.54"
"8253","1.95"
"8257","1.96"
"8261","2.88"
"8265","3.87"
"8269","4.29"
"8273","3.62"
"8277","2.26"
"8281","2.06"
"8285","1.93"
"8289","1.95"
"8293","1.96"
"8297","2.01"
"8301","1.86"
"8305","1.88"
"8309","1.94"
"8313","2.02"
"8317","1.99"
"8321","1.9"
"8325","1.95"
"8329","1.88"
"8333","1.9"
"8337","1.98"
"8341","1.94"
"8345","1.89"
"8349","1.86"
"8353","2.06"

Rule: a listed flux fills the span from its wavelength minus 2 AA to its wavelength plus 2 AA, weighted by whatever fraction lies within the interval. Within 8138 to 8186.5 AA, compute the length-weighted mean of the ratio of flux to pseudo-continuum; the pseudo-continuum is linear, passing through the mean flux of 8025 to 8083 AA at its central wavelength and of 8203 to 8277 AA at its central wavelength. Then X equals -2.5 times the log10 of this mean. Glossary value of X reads 0.364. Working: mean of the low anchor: 1.94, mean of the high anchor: 3.15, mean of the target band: 1.89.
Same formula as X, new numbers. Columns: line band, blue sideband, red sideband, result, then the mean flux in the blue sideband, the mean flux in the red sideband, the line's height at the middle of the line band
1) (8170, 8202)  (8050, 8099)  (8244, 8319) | 0.181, 1.95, 2.59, 2.29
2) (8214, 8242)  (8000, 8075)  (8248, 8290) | -0.215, 1.96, 2.76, 2.61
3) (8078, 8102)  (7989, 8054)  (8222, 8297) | 0.186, 1.96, 3.11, 2.29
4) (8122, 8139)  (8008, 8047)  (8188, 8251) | 0.257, 1.96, 2.92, 2.47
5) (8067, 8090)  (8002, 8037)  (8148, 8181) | -0.023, 1.97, 1.88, 1.93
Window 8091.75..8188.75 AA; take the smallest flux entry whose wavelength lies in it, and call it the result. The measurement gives 1.74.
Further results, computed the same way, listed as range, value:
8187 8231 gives 1.86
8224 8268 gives 1.95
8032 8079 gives 1.87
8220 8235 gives 2.36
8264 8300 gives 1.93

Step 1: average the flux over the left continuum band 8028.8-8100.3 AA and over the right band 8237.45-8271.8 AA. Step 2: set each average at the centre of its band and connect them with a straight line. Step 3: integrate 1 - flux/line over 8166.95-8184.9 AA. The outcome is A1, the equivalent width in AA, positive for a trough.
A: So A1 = 6.7 AA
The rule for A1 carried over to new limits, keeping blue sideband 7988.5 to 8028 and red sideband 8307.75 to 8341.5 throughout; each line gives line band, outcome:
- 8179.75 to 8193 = 0.1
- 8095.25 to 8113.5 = 1.7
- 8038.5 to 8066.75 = 0.4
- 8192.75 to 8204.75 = 0.2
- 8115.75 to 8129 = 0.3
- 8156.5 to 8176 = 0.7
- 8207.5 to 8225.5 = -2.9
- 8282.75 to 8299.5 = -0.1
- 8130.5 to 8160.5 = 1.1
